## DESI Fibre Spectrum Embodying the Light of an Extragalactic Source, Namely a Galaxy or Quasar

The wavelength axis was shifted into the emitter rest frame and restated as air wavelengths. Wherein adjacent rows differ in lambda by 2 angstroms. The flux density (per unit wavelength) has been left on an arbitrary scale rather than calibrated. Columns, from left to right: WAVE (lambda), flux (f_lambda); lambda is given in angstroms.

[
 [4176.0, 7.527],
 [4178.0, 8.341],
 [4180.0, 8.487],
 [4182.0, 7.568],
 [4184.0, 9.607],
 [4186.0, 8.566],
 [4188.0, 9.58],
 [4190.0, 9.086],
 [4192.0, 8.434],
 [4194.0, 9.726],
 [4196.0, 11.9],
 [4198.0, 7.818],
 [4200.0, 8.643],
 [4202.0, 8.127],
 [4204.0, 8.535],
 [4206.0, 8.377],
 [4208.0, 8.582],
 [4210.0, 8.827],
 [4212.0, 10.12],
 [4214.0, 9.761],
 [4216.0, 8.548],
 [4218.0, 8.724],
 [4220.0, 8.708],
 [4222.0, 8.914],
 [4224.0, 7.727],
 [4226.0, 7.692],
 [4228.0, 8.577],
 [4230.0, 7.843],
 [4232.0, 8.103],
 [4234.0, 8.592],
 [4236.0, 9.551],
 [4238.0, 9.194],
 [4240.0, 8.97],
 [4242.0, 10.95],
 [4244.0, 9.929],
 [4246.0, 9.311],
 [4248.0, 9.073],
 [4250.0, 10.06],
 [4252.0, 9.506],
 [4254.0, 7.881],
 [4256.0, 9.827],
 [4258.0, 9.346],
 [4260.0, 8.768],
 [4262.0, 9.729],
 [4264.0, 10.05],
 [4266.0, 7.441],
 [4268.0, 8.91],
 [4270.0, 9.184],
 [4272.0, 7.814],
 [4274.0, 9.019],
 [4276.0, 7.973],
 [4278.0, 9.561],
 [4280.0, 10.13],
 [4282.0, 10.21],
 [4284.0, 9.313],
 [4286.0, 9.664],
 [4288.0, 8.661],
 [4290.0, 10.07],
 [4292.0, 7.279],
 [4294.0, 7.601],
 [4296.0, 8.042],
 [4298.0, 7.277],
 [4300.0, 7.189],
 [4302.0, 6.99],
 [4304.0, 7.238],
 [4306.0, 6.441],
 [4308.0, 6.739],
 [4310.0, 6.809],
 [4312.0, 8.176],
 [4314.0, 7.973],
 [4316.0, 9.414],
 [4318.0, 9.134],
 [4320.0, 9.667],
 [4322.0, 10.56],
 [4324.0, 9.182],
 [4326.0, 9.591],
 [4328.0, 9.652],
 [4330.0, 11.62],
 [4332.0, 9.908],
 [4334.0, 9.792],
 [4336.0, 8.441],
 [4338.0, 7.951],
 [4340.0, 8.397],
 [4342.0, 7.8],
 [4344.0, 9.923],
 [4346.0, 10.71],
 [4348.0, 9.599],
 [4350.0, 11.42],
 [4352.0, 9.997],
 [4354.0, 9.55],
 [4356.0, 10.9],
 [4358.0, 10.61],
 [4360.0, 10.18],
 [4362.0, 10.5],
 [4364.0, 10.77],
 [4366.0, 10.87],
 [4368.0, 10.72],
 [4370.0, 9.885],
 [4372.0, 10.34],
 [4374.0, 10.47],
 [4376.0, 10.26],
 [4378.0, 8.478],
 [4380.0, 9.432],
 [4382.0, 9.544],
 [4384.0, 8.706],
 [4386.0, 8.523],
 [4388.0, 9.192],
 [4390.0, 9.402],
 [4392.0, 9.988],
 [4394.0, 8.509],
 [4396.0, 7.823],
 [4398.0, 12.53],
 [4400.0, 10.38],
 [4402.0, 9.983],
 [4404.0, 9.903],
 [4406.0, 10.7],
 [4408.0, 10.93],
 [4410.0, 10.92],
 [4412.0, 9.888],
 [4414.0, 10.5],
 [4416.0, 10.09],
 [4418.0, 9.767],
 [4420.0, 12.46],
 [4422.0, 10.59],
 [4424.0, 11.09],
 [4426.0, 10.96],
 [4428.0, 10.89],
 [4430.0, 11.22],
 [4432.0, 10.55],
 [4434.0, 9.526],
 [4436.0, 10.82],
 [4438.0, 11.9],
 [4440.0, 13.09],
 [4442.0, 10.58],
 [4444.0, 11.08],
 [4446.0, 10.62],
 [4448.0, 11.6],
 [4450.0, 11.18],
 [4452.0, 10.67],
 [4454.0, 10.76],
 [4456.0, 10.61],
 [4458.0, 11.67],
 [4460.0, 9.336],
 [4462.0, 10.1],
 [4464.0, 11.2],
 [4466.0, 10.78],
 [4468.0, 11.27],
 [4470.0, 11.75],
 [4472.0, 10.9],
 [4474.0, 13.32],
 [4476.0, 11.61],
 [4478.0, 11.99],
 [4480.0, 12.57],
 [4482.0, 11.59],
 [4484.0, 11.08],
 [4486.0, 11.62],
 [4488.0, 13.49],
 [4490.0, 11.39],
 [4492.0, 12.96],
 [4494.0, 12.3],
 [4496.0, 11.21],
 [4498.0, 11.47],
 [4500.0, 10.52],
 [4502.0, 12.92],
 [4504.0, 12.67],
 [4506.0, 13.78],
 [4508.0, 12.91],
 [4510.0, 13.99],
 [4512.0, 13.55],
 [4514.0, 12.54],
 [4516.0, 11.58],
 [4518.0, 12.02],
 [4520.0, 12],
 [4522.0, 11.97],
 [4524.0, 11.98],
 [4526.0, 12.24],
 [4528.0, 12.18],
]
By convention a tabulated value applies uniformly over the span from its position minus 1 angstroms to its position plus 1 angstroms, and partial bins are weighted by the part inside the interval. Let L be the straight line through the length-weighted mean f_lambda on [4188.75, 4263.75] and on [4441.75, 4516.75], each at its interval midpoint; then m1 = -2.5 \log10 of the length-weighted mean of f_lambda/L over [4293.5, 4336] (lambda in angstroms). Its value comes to 0.171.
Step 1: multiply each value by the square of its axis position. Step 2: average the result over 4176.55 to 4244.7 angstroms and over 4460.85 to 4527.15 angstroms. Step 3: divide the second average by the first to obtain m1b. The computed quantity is 1.55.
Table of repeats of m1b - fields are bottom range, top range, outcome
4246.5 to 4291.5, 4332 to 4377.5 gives 1.13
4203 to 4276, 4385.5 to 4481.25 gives 1.32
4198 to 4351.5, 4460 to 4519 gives 1.49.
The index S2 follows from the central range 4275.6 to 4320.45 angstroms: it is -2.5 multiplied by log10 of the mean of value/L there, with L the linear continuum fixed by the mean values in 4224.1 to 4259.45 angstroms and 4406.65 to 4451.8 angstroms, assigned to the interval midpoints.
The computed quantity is 0.16 mag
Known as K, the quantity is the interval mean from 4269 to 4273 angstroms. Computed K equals 8.5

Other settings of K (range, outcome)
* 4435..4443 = 11.6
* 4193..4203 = 9.24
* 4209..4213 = 9.47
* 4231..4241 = 8.88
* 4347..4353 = 10.3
